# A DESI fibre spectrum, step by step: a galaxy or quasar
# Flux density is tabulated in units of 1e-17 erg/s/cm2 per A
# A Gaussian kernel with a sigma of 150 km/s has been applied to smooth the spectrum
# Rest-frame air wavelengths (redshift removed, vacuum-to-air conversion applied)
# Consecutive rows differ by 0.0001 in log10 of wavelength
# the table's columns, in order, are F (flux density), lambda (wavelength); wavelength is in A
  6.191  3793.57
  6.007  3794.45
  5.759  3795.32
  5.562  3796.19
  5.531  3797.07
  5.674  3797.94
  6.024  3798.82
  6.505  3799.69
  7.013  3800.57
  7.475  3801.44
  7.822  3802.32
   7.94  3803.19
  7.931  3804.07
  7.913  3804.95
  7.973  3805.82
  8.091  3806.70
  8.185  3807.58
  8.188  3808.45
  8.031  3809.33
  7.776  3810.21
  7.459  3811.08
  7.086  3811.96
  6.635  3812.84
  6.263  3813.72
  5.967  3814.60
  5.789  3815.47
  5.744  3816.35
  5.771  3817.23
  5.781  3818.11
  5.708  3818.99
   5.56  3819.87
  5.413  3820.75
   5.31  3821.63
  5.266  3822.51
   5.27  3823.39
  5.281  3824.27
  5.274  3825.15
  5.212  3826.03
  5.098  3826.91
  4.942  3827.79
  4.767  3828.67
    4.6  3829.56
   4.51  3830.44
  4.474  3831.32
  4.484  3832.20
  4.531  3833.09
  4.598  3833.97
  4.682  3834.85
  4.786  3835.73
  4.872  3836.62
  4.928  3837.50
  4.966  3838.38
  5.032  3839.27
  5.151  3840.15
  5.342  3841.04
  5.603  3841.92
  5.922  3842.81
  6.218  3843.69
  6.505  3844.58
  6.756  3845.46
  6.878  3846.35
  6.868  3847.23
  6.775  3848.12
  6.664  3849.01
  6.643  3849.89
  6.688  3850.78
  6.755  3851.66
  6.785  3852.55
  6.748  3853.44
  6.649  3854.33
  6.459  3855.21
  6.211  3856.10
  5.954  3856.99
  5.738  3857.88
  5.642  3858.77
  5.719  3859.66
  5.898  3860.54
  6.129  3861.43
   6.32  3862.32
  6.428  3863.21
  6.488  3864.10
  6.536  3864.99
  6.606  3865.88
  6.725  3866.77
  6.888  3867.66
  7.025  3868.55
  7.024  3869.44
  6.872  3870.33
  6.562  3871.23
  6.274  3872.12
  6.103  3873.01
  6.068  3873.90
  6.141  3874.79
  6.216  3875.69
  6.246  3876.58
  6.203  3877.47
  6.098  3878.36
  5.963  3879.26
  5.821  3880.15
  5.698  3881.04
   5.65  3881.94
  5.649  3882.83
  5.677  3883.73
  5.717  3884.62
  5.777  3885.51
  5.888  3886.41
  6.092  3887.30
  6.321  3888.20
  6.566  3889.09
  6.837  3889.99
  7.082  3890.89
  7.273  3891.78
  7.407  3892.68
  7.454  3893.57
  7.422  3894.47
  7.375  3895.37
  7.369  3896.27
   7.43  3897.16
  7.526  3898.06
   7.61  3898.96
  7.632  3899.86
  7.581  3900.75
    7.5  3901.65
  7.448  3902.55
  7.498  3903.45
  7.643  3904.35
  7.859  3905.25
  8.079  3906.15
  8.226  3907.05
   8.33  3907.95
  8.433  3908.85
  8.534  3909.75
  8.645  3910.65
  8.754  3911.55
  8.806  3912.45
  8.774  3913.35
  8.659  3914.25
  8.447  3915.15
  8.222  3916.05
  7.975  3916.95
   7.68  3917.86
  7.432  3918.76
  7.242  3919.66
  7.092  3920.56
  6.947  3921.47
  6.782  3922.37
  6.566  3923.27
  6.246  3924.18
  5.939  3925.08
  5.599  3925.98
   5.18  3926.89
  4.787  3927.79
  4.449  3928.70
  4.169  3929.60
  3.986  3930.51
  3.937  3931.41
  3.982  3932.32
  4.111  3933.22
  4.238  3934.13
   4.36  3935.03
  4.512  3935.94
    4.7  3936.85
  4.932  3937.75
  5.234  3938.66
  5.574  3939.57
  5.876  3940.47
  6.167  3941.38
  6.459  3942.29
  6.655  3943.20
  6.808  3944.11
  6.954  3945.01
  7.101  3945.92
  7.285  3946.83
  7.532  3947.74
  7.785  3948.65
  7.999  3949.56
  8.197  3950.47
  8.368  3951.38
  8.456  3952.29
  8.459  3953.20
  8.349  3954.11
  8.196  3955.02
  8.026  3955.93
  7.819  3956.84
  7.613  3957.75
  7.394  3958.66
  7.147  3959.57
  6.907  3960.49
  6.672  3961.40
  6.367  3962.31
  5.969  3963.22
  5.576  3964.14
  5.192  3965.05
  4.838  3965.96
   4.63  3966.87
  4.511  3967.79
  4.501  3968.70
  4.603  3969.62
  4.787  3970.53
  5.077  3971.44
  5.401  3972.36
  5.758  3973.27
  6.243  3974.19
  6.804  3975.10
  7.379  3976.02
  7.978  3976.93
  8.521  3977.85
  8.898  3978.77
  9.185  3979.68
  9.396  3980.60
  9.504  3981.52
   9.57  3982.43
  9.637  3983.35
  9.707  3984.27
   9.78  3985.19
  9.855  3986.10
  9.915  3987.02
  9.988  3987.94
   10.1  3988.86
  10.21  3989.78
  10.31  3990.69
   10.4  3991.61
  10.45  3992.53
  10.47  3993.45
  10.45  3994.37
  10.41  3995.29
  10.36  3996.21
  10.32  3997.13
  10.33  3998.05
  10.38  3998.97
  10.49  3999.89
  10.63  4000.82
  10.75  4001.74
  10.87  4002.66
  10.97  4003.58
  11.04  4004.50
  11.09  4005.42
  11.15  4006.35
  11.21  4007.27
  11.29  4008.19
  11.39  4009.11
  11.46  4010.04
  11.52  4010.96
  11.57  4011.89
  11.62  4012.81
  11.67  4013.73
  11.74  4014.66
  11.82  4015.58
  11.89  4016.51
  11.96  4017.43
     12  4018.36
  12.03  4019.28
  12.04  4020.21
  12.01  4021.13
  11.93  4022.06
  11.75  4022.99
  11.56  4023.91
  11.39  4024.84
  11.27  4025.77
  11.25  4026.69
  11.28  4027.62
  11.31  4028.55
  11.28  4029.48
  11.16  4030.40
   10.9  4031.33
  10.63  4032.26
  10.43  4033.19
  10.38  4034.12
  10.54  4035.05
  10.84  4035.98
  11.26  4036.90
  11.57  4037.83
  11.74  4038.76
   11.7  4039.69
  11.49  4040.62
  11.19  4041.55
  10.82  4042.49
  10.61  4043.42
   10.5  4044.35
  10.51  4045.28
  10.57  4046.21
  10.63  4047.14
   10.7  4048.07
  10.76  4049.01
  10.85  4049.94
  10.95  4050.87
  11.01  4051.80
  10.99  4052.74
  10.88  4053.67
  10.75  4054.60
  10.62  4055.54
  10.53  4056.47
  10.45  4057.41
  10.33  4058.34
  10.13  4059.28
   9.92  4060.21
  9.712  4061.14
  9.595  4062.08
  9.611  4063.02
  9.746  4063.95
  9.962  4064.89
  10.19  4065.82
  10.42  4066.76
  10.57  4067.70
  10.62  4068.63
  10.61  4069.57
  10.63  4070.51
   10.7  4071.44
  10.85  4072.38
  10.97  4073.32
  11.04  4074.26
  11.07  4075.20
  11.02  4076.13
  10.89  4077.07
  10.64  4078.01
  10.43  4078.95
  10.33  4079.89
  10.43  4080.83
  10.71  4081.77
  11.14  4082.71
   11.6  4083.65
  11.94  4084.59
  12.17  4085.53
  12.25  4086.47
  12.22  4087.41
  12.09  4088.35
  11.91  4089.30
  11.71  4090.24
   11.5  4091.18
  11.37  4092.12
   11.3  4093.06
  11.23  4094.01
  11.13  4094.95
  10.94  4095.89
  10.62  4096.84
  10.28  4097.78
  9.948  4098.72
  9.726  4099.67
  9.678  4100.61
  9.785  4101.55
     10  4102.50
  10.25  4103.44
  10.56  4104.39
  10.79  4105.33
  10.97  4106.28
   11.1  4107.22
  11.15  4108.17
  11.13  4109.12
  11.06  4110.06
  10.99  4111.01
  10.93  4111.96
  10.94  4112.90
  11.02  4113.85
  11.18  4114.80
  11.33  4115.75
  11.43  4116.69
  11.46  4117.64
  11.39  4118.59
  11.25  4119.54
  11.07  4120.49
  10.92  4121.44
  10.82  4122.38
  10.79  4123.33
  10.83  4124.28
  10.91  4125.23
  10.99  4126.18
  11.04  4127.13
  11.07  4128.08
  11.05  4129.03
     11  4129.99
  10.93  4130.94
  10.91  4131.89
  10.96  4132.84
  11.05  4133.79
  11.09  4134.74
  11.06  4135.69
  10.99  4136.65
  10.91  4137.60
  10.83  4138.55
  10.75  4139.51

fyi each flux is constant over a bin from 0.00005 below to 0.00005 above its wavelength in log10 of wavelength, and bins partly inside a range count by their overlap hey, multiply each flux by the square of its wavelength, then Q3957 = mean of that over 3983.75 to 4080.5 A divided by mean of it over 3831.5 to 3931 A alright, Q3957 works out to 1.78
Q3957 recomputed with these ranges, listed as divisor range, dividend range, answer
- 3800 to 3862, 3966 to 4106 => 1.89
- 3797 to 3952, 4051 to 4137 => 1.88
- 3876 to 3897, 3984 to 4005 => 1.70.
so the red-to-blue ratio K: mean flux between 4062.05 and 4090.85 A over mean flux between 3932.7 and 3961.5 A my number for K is 1.62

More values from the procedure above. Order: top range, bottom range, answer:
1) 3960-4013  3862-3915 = 1.26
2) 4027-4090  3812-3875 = 1.85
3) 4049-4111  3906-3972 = 1.64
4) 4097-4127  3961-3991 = 1.45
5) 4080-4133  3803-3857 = 1.82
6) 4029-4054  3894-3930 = 1.49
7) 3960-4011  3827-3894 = 1.45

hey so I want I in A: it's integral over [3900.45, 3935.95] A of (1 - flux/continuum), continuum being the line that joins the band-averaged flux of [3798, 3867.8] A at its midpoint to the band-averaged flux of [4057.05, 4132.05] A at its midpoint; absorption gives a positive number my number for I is 3.9 A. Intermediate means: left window 6.14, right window 10.8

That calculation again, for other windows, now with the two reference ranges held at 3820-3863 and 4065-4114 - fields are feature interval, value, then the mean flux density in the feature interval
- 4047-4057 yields -0.7 A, 10.8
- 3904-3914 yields -1.8 A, 8.39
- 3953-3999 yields 2.8 A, 8.03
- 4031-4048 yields -1.8 A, 10.9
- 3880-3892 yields 0.9 A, 6.13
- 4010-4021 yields -2.9 A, 11.8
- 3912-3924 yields -0.7 A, 7.71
